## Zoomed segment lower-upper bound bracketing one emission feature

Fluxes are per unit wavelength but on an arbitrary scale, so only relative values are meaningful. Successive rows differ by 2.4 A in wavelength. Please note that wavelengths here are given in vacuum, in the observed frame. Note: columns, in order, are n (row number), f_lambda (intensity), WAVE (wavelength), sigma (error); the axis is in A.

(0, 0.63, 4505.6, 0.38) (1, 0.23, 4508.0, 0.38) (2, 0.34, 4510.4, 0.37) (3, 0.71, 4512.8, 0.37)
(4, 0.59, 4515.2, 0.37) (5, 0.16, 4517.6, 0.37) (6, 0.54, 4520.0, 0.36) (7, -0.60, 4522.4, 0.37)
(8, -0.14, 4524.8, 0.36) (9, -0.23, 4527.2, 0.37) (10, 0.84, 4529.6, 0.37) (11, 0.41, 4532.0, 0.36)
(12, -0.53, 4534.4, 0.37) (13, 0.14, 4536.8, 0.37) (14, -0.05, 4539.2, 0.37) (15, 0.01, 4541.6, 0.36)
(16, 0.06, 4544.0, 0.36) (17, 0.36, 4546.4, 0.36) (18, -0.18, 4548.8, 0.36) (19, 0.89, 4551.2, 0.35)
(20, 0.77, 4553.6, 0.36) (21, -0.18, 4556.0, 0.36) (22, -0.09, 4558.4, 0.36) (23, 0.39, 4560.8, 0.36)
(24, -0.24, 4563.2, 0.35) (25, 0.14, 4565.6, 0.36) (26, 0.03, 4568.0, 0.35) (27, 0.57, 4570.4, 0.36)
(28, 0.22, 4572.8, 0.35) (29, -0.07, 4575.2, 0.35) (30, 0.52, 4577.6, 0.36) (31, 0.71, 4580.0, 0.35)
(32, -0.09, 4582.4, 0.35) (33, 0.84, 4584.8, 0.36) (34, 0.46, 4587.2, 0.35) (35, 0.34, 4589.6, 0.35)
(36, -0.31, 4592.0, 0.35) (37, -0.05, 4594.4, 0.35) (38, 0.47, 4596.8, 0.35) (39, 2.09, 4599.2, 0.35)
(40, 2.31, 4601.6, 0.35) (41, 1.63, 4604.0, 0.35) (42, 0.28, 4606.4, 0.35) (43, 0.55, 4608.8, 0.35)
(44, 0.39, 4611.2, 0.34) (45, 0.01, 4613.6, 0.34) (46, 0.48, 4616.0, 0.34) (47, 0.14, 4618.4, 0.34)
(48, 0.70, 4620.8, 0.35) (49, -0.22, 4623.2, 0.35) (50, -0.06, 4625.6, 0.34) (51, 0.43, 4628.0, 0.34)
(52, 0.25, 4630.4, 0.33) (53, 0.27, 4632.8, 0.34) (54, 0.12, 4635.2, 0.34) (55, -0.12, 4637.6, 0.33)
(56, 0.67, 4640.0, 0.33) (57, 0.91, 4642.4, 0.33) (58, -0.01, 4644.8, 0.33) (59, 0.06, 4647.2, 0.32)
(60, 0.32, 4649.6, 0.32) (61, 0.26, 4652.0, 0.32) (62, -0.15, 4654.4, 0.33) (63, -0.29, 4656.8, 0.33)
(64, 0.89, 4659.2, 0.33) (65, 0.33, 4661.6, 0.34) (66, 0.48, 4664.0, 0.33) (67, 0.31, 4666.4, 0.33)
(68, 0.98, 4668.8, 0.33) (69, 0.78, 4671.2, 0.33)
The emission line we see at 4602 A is [O II]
